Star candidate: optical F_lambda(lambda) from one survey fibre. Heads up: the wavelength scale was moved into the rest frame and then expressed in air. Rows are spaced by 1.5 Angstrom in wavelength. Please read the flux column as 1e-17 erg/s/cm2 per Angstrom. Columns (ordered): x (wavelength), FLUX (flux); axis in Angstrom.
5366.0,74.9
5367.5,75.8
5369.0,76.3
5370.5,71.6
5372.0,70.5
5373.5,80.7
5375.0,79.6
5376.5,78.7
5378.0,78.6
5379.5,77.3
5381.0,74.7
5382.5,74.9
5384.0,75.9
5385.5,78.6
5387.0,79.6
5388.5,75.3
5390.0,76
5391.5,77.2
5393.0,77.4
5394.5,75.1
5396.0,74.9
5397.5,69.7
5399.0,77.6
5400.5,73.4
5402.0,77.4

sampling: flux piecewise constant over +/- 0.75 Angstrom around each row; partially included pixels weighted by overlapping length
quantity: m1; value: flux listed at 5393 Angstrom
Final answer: 77.4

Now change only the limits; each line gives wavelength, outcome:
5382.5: 74.9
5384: 75.9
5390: 76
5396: 74.9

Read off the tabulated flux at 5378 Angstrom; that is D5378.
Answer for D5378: 78.6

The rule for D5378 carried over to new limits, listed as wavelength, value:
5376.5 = 78.7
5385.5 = 78.6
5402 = 77.4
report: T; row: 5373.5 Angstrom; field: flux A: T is 80.7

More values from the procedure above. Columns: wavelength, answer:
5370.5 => 71.6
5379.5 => 77.3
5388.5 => 75.3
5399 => 77.6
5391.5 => 77.2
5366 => 74.9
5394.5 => 75.1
